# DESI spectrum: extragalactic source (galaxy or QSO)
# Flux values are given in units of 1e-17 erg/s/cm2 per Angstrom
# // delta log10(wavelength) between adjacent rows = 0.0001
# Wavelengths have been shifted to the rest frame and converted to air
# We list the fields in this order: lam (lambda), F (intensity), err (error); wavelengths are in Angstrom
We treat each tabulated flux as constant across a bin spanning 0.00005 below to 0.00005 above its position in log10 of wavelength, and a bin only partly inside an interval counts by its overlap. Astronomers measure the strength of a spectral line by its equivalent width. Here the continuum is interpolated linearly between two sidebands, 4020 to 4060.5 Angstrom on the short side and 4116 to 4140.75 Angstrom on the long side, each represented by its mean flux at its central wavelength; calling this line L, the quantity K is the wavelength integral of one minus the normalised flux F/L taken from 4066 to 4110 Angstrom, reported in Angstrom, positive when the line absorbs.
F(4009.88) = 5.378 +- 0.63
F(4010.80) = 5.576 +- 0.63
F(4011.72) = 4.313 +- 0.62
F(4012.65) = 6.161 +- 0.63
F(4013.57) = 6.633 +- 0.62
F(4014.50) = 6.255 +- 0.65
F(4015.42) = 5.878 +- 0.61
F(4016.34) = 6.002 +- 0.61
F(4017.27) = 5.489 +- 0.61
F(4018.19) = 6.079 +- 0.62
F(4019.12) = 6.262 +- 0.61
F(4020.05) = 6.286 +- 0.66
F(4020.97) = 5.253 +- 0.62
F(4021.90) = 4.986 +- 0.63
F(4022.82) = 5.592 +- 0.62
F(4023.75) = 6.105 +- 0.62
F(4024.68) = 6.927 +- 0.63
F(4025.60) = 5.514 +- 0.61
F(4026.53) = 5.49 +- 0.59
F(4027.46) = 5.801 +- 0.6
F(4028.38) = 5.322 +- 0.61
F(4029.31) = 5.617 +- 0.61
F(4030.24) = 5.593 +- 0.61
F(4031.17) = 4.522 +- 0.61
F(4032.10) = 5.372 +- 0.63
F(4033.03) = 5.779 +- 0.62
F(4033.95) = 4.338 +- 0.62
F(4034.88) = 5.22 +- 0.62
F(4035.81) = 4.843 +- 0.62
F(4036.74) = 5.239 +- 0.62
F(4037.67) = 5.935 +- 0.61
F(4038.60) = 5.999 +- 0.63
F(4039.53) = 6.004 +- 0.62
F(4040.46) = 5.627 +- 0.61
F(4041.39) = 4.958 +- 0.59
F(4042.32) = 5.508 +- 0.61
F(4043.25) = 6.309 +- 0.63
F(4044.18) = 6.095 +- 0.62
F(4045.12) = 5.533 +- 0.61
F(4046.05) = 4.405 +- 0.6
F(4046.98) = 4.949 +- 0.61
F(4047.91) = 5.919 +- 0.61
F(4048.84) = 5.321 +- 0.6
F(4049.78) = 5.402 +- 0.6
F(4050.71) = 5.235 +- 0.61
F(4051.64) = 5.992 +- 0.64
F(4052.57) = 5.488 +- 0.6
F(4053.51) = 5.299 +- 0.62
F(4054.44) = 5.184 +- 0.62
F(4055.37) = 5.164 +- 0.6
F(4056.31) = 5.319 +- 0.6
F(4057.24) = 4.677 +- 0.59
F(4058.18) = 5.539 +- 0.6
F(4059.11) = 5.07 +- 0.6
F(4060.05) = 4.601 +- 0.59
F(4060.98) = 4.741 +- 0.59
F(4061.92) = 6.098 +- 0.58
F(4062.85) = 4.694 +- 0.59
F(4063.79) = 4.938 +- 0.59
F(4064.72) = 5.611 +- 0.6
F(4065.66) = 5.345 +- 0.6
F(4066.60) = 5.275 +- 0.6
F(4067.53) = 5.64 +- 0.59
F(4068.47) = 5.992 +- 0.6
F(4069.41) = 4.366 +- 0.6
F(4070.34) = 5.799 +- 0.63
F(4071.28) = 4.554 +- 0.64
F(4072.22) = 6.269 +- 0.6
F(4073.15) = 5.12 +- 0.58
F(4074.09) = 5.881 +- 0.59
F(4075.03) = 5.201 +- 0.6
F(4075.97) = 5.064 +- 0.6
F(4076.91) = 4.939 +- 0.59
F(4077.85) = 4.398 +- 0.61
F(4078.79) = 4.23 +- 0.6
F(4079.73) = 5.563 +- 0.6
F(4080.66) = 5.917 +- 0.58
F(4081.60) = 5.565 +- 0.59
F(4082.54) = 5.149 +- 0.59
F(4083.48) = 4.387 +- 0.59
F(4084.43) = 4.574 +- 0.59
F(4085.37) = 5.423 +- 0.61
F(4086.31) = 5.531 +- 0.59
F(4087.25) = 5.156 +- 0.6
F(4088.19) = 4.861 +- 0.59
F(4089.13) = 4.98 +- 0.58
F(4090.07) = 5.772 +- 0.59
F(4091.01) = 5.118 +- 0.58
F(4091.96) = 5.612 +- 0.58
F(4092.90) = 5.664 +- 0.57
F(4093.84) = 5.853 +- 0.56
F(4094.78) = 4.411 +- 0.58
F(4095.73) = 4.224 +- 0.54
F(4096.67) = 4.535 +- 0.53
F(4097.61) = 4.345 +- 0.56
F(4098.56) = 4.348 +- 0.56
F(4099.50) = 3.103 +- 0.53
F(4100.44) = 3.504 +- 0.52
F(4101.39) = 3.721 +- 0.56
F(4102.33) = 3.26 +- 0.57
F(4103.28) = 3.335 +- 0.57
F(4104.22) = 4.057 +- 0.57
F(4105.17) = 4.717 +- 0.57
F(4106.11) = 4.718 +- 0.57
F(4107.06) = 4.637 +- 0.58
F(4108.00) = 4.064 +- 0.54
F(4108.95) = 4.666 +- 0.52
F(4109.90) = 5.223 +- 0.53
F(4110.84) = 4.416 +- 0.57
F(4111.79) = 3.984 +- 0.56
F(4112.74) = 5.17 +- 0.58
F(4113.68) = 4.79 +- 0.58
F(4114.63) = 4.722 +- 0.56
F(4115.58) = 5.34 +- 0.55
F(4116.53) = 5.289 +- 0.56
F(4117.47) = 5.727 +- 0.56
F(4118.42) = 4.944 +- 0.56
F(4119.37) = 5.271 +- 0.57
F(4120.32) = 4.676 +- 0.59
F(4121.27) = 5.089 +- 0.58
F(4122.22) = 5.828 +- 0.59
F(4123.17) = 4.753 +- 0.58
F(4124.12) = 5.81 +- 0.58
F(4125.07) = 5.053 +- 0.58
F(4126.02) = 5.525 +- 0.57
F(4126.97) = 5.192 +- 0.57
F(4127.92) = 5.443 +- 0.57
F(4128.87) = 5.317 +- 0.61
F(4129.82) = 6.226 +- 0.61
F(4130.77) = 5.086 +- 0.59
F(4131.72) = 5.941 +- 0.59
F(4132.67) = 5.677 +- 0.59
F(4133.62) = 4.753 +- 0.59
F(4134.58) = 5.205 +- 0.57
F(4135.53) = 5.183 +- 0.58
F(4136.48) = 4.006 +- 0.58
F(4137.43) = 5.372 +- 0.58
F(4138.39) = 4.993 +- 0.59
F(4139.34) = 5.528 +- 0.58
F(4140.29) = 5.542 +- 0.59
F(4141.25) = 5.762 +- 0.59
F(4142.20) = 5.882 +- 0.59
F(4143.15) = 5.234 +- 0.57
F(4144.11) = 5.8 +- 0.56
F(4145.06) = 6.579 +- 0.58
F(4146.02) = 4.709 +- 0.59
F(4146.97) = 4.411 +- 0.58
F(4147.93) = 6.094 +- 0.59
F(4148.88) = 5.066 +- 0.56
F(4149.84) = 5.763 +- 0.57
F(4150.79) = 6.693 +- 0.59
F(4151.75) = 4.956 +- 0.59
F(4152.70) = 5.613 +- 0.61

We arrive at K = 4.0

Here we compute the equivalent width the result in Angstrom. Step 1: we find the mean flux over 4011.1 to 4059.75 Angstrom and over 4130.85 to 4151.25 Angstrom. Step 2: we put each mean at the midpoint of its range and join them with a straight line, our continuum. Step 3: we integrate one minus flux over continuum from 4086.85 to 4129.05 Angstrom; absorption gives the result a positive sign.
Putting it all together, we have 5.1 Angstrom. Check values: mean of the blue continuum 5.53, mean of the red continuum 5.43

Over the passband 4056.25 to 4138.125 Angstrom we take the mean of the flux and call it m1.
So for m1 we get 5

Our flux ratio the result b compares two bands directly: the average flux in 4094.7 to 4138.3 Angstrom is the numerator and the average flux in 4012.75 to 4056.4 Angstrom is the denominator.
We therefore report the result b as 0.9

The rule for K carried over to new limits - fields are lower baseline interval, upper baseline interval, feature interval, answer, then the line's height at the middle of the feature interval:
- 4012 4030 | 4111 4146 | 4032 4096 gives 3.9 Angstrom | 5.63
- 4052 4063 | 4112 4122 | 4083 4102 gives 1.4 Angstrom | 5.13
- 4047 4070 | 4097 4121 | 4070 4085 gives -0.5 Angstrom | 4.98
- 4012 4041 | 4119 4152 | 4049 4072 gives 1.3 Angstrom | 5.58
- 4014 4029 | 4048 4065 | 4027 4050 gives 0.5 Angstrom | 5.55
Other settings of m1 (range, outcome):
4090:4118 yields 4.6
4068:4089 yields 5.18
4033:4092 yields 5.29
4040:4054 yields 5.47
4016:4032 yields 5.68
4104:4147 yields 5.15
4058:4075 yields 5.3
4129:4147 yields 5.39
